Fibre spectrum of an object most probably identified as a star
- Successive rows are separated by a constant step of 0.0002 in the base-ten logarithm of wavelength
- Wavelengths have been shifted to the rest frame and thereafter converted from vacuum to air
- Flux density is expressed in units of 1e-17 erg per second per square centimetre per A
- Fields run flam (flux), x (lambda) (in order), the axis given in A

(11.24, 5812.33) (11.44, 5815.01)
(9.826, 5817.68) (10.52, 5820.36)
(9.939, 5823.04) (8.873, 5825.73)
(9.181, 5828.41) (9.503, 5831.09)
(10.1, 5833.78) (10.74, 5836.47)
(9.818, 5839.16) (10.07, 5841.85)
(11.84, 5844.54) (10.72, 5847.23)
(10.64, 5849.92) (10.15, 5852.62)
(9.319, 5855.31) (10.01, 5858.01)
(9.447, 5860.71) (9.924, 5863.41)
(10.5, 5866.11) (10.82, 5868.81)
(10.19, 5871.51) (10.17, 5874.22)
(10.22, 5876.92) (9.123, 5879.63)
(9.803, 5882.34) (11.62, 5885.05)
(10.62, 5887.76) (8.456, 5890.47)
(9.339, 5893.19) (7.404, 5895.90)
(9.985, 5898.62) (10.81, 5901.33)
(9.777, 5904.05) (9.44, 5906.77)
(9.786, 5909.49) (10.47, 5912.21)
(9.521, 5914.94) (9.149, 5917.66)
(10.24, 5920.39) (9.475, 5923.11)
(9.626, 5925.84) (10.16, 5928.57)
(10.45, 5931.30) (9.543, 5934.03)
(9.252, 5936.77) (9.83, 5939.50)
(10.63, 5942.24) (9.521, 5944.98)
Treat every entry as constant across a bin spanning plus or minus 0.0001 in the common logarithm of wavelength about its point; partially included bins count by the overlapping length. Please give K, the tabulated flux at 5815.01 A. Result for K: 11.44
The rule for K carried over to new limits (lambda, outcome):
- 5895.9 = 7.404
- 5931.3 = 10.45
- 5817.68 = 9.826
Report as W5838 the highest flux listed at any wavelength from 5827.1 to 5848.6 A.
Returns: 11.84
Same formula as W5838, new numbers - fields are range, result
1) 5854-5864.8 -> 10.01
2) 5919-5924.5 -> 10.24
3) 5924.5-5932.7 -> 10.45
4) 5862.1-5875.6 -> 10.82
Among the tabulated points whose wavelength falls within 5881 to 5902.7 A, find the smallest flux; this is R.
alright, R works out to 7.404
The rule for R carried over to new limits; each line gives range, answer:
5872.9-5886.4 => 9.123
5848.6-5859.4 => 9.319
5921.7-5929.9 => 9.475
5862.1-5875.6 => 9.924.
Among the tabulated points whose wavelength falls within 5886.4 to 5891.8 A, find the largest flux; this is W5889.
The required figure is 10.62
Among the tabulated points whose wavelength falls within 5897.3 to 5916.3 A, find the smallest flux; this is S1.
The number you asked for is 9.44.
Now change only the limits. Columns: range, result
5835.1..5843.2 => 9.818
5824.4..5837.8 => 8.873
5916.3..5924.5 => 9.149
